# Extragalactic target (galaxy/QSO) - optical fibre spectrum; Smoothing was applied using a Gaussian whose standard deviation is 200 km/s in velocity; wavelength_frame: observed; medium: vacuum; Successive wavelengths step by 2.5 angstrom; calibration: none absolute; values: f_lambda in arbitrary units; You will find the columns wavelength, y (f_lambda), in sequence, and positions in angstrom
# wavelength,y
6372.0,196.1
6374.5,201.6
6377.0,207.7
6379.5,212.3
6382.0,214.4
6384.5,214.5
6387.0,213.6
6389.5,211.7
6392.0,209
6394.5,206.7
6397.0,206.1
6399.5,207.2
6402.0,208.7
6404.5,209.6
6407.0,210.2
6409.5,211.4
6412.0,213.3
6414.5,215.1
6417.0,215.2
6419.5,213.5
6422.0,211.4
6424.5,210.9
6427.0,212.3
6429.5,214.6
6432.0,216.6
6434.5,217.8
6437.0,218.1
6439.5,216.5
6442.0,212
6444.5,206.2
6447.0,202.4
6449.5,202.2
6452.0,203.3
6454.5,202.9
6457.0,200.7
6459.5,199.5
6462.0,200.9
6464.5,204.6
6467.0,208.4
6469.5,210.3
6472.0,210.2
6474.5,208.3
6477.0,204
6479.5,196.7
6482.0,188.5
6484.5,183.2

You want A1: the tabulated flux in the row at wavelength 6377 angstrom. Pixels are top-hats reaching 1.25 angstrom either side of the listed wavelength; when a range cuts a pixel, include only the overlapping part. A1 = 207.7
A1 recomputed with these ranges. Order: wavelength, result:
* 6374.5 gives 201.6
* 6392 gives 209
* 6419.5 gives 213.5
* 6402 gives 208.7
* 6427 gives 212.3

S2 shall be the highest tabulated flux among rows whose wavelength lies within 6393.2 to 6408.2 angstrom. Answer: 210.2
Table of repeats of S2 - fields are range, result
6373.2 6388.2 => 214.5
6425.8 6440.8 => 218.1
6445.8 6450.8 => 202.4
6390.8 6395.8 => 209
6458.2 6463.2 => 200.9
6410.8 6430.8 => 215.2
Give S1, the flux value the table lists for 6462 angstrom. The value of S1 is 200.9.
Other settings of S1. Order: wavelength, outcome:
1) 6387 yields 213.6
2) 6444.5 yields 206.2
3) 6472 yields 210.2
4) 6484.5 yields 183.2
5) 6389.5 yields 211.7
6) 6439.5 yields 216.5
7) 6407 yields 210.2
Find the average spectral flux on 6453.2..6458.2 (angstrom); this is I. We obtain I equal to 202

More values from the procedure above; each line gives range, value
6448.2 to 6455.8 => 203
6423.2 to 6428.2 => 212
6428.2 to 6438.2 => 217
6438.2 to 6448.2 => 209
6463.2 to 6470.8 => 208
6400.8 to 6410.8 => 210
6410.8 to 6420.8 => 214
